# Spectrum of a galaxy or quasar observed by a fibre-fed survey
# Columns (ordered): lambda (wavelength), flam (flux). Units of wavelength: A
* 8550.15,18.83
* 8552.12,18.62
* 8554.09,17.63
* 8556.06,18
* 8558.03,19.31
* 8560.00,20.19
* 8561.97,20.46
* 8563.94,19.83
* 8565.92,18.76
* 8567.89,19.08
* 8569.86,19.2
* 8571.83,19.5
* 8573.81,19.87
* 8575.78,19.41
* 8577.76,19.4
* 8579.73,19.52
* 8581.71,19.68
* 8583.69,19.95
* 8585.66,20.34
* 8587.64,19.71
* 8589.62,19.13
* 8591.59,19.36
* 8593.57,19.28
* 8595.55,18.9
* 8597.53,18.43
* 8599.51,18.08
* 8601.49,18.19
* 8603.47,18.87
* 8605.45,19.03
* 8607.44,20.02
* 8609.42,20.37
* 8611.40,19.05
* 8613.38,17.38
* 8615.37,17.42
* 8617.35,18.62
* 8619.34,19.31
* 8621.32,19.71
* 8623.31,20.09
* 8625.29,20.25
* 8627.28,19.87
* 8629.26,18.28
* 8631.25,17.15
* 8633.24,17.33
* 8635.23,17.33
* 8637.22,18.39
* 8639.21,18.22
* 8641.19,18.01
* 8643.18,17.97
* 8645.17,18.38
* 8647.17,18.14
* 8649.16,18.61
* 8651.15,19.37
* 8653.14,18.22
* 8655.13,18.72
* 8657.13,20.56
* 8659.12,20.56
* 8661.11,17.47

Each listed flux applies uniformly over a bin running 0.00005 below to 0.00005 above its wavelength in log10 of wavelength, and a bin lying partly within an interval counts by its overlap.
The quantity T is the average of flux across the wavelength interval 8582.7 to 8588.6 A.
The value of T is 20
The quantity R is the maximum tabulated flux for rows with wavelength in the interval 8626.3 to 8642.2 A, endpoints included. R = 19.87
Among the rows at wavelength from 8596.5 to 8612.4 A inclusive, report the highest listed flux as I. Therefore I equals 20.37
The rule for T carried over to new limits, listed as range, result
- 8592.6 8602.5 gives 18.6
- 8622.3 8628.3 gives 20.1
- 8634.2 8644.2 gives 18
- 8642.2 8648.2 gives 18.1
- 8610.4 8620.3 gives 18.4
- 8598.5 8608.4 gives 18.8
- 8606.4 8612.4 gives 19.8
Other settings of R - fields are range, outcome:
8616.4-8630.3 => 20.25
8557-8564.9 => 20.46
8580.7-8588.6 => 20.34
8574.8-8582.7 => 19.68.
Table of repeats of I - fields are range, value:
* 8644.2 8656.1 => 19.37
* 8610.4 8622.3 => 19.71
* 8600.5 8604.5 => 18.87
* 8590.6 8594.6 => 19.36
